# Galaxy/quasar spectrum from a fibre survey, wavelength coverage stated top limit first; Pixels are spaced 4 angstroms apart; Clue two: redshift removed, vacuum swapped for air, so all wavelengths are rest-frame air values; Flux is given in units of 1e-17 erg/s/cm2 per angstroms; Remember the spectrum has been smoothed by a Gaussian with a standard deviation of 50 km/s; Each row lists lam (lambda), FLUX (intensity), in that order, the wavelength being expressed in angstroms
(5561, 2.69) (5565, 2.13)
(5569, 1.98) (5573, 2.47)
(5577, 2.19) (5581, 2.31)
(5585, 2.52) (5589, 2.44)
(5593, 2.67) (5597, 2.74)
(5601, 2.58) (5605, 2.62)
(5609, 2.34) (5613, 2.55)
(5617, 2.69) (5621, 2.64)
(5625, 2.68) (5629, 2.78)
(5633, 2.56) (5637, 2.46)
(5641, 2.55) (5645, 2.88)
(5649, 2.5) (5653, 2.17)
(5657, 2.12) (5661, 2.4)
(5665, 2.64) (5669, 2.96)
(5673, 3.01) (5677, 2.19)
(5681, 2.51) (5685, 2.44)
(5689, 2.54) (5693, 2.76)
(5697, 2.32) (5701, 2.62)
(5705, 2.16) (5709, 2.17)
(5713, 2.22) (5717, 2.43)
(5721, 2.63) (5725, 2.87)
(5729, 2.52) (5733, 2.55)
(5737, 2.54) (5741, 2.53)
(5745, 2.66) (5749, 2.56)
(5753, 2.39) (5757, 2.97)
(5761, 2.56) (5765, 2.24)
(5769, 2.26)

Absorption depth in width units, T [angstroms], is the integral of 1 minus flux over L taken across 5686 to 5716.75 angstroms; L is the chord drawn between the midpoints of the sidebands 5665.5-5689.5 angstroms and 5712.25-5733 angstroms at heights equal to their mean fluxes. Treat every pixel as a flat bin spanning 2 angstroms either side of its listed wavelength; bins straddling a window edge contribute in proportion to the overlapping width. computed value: 2.16 angstroms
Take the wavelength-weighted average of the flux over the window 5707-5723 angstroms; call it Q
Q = 2.36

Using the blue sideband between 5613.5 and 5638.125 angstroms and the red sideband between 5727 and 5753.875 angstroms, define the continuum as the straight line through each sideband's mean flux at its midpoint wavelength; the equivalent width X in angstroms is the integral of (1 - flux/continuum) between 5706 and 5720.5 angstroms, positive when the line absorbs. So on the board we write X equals 1.5 angstroms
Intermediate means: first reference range 2.64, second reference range 2.54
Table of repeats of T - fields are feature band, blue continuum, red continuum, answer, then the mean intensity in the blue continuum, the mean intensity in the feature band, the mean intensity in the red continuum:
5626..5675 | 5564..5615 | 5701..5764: -2.4 angstroms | 2.43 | 2.59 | 2.52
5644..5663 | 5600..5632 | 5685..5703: 1.4 angstroms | 2.61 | 2.39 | 2.55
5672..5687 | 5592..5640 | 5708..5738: 0.2 angstroms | 2.61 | 2.51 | 2.5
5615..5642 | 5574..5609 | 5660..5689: -0.9 angstroms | 2.5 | 2.63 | 2.6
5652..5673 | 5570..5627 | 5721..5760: 0.3 angstroms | 2.52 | 2.52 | 2.62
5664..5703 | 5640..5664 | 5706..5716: -4.7 angstroms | 2.44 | 2.6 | 2.21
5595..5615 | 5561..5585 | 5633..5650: -1.1 angstroms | 2.28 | 2.57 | 2.6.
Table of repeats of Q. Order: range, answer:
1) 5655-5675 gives 2.63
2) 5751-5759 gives 2.68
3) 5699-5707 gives 2.39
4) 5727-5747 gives 2.56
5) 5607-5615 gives 2.44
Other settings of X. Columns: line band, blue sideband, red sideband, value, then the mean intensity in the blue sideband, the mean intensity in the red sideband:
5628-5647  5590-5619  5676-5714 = -0.9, 2.59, 2.4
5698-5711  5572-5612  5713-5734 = 1.2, 2.49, 2.57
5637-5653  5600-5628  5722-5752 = 0.2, 2.59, 2.6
